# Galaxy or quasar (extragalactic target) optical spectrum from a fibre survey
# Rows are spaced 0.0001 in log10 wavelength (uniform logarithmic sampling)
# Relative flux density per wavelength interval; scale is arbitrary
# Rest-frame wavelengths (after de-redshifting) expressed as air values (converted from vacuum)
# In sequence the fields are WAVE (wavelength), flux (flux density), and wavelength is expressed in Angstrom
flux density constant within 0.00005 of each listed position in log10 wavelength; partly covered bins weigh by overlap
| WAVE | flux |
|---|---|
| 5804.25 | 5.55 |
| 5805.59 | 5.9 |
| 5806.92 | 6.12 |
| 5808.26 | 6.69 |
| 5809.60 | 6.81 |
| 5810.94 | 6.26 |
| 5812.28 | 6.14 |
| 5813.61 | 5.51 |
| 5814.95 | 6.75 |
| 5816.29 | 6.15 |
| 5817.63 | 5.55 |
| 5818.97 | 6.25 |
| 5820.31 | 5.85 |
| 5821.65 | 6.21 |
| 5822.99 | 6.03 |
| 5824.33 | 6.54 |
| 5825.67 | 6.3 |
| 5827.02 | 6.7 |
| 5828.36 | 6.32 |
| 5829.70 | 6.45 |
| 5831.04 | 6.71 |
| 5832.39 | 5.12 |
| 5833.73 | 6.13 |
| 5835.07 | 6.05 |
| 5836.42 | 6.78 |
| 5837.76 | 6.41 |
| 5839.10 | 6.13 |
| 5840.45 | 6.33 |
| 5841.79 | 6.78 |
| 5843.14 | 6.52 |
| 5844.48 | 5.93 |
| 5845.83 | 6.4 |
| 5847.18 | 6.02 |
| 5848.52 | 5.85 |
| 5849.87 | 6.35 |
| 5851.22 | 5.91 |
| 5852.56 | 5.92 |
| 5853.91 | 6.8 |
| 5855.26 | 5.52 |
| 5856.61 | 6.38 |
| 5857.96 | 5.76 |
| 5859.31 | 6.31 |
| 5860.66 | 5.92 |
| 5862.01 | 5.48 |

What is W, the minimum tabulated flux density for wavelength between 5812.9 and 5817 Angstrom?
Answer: 5.51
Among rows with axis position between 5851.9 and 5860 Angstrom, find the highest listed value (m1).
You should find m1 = 6.8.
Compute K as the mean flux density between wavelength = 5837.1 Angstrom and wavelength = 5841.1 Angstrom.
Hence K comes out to 6.29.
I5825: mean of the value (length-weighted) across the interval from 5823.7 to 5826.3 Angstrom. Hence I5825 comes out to 6.42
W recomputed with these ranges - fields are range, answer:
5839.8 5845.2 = 5.93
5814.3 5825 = 5.55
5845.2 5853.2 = 5.85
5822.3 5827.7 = 6.03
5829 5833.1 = 5.12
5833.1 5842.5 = 6.05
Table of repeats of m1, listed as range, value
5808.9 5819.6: 6.81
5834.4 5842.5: 6.78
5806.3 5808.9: 6.69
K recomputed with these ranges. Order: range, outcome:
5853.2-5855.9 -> 6.16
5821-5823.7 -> 6.13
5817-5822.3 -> 5.97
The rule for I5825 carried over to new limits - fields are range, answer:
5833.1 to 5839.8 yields 6.3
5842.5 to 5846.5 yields 6.28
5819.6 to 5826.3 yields 6.19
